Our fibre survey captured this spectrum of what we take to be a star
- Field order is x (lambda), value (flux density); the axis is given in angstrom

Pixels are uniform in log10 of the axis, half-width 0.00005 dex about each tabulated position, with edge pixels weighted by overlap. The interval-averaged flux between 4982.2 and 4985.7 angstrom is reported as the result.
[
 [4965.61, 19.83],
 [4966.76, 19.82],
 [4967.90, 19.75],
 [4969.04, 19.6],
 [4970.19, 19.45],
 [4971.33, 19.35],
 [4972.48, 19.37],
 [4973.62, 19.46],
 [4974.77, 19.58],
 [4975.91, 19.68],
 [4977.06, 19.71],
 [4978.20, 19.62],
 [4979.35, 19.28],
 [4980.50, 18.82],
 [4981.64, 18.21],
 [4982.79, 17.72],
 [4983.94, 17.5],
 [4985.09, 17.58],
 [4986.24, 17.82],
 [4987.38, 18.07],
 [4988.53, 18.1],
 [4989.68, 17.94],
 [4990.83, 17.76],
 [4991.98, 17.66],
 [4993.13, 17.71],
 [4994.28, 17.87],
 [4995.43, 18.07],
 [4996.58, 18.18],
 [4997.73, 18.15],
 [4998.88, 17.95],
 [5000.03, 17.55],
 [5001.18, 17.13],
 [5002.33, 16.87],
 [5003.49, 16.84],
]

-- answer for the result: 17.6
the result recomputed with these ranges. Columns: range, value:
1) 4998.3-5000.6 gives 17.8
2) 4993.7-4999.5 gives 18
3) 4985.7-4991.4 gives 18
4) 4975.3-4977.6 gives 19.7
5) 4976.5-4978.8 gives 19.7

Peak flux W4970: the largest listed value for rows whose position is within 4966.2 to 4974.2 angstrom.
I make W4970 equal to 19.82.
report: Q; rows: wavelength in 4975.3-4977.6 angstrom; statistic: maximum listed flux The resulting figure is 19.71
